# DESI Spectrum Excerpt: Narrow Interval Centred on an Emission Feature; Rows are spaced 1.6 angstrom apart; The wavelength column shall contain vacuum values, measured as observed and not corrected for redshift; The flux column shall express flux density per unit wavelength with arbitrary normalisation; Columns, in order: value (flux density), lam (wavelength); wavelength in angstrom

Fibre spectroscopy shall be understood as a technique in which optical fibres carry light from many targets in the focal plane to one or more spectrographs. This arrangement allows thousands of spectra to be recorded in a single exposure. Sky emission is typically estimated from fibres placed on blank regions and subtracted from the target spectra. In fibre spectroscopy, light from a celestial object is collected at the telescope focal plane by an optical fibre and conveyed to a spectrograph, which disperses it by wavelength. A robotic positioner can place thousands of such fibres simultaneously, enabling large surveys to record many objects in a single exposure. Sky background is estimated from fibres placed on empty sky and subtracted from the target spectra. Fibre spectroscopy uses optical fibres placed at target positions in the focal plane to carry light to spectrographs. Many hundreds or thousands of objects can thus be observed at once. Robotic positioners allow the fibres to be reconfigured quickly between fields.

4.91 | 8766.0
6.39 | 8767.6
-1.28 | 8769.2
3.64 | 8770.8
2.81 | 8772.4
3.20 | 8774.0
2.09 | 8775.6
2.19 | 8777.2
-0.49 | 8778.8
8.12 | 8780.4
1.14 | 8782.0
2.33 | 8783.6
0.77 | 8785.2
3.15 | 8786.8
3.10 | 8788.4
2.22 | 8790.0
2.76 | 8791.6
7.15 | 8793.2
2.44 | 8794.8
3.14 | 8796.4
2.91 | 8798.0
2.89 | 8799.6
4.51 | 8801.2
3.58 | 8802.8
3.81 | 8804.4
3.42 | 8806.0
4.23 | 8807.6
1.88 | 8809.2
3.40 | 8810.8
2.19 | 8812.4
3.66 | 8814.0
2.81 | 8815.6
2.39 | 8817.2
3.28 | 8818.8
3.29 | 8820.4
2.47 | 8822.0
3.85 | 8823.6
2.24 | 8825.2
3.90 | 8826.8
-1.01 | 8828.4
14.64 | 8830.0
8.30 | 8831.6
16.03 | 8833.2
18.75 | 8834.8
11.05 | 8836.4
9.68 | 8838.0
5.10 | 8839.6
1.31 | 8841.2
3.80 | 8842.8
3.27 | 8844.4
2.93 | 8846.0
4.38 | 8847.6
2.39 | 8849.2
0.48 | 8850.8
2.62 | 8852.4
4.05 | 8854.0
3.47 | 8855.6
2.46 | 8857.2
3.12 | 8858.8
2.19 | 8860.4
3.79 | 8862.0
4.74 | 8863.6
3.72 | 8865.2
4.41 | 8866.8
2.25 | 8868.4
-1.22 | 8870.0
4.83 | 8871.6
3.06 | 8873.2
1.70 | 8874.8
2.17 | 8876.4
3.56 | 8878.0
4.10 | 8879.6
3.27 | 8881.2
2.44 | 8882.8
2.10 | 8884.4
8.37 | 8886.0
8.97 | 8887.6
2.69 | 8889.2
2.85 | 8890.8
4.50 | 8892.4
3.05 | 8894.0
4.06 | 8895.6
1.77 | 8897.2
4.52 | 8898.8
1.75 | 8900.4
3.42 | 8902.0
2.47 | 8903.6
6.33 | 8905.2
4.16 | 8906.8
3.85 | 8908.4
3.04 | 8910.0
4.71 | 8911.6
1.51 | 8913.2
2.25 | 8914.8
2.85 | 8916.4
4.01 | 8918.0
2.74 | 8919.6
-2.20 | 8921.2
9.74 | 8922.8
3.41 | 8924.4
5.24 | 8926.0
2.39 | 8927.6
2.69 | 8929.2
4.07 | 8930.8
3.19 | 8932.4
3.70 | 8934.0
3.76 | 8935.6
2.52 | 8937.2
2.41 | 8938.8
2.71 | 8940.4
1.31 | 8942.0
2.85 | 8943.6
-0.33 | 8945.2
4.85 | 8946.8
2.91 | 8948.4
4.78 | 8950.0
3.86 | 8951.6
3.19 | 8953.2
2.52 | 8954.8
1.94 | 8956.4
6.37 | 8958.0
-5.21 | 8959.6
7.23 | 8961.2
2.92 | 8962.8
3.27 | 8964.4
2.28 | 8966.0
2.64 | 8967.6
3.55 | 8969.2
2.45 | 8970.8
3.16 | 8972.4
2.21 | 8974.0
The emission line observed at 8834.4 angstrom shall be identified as H-beta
